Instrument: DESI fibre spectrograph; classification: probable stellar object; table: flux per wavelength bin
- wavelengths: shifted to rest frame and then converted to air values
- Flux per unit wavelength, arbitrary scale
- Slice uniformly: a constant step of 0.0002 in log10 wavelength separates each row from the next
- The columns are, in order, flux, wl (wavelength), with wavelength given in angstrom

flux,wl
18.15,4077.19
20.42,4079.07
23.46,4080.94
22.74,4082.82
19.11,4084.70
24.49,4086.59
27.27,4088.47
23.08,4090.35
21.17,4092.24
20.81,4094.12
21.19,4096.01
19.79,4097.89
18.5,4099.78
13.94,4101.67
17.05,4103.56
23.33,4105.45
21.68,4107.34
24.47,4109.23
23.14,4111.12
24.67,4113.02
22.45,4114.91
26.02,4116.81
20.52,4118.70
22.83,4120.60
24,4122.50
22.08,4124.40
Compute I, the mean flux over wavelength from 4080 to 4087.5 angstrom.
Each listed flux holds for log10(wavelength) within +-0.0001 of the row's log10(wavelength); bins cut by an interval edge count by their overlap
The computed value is 22.4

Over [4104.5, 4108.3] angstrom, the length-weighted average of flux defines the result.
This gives 22.5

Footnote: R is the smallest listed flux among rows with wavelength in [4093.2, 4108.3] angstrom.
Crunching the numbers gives 13.94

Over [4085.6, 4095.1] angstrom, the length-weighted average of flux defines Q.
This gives 23.3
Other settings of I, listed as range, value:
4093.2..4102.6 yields 18.8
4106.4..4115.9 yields 23.3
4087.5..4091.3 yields 25.2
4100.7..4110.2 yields 20.1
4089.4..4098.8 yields 21.2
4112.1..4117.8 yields 24.4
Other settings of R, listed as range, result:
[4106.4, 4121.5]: 20.52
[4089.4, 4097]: 20.81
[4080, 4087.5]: 19.11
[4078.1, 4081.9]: 20.42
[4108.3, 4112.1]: 23.14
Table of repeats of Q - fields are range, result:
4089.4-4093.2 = 22.1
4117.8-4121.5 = 21.7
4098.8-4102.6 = 16.2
